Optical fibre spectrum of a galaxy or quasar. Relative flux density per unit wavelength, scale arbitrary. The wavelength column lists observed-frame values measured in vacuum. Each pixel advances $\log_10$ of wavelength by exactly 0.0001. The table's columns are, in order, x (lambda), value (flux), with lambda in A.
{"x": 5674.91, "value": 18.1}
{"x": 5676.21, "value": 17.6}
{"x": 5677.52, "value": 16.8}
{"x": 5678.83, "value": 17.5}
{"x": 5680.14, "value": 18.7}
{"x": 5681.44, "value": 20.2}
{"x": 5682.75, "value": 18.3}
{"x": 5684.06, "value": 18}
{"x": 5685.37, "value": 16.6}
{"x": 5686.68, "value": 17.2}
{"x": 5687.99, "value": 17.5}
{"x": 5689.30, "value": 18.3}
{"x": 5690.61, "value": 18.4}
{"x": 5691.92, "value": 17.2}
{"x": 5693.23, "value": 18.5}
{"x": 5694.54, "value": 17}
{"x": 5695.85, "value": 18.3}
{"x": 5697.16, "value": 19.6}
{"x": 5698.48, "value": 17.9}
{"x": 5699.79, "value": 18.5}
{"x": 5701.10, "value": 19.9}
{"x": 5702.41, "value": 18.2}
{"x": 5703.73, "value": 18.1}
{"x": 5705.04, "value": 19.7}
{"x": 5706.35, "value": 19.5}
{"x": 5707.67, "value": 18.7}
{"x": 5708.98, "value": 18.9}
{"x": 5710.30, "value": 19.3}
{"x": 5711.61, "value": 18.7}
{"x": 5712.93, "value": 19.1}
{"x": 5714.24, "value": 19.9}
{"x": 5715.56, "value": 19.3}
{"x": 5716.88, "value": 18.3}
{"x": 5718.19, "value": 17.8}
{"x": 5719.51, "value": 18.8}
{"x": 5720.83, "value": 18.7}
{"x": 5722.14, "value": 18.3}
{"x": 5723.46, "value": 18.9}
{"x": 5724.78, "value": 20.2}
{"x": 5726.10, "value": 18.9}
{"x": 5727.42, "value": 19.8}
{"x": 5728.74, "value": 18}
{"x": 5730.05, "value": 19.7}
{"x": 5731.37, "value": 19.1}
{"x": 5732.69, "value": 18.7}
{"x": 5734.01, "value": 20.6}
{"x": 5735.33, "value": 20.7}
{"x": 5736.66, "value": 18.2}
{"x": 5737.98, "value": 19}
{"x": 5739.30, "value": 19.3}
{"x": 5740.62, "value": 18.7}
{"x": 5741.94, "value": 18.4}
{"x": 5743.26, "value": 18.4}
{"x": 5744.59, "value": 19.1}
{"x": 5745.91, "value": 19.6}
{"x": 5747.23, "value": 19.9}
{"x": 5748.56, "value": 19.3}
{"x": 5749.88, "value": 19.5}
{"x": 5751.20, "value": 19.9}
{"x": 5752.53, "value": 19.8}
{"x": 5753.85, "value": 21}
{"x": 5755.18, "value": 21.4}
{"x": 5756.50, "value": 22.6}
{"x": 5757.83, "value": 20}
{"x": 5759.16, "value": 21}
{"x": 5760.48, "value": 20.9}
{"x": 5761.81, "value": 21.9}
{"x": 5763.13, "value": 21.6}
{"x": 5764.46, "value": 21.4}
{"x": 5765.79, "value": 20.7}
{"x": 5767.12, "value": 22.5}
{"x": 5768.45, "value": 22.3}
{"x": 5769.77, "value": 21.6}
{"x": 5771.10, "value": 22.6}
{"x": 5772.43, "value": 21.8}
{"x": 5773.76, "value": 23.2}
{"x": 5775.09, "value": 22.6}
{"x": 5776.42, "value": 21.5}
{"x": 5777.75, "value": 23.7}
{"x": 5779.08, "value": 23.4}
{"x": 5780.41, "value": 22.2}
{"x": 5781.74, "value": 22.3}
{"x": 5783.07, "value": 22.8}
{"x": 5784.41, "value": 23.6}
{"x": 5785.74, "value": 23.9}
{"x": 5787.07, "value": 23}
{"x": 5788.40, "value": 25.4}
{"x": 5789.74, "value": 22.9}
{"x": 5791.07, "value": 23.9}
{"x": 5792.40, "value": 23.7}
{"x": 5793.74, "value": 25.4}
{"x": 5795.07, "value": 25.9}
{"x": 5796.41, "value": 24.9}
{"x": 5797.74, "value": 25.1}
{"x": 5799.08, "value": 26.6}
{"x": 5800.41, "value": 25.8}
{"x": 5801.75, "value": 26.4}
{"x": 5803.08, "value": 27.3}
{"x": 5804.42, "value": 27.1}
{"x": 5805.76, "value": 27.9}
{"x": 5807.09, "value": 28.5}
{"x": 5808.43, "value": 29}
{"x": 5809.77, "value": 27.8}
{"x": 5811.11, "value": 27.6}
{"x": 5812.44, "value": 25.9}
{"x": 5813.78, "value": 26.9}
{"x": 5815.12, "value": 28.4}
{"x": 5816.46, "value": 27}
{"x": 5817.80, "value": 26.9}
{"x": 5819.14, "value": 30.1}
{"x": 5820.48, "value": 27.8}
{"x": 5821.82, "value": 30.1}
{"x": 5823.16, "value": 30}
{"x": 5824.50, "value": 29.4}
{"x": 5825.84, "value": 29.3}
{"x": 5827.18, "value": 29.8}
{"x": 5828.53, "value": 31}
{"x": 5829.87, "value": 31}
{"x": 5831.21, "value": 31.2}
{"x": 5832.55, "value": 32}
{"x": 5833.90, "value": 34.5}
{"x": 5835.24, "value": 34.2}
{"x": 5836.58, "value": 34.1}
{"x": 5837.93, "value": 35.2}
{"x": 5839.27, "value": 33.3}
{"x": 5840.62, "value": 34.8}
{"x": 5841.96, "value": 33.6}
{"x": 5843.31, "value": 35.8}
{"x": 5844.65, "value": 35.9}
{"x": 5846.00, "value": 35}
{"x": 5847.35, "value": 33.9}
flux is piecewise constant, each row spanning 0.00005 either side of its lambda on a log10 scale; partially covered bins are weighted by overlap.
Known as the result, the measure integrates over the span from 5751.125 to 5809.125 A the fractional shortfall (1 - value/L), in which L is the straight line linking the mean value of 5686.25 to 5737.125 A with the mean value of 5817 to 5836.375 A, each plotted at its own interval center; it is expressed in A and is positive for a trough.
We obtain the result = 5.3 A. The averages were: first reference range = 18.8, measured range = 23.5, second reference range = 30.6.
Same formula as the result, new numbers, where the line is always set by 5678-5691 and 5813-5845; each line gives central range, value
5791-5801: 1.1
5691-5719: 1.7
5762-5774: 1.8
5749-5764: 2.3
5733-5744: 1.8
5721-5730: 1.1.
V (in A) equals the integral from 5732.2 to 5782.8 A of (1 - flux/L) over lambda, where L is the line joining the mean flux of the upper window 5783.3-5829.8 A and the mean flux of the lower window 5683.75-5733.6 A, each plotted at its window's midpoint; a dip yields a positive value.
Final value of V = 4.27 A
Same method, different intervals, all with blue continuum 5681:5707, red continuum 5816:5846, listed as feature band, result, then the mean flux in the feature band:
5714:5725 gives 1.1 A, 18.8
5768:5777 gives 1.3 A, 22.2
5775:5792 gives 2.5 A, 23.2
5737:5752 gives 2.7 A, 19.2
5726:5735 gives 1.1 A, 19.3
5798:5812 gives 0.9 A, 27.3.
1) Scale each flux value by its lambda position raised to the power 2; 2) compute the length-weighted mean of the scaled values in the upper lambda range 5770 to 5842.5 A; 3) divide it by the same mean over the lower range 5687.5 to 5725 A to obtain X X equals 1.5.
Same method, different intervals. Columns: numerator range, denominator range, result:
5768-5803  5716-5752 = 1.27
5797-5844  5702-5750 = 1.61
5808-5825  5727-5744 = 1.52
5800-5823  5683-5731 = 1.55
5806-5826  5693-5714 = 1.57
